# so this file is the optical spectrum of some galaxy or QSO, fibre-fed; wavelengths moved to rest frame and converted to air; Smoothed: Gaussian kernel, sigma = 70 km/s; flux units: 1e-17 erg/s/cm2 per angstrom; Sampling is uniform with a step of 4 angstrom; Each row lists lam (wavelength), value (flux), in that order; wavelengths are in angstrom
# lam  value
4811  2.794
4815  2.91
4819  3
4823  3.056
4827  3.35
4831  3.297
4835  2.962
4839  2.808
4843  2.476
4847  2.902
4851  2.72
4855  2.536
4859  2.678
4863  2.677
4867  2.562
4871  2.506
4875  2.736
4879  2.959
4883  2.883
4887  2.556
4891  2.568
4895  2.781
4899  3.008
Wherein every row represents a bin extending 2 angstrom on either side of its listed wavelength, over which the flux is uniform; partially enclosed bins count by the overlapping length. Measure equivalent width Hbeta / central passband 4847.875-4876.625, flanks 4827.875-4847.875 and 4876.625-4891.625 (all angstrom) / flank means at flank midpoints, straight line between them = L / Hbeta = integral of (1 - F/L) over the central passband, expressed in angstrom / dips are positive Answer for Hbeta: 1.9 angstrom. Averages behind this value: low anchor 2.91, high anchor 2.76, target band 2.64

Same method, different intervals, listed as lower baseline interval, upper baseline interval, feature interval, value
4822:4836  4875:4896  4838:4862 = 2.7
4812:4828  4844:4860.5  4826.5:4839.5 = -0.9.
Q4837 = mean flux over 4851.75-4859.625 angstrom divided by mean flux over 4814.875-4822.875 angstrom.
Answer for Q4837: 0.9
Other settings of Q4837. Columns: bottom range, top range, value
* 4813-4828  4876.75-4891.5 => 0.90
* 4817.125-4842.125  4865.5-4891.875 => 0.88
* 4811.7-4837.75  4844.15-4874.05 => 0.86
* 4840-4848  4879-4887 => 1.05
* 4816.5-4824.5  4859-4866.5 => 0.88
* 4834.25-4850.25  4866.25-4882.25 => 0.98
